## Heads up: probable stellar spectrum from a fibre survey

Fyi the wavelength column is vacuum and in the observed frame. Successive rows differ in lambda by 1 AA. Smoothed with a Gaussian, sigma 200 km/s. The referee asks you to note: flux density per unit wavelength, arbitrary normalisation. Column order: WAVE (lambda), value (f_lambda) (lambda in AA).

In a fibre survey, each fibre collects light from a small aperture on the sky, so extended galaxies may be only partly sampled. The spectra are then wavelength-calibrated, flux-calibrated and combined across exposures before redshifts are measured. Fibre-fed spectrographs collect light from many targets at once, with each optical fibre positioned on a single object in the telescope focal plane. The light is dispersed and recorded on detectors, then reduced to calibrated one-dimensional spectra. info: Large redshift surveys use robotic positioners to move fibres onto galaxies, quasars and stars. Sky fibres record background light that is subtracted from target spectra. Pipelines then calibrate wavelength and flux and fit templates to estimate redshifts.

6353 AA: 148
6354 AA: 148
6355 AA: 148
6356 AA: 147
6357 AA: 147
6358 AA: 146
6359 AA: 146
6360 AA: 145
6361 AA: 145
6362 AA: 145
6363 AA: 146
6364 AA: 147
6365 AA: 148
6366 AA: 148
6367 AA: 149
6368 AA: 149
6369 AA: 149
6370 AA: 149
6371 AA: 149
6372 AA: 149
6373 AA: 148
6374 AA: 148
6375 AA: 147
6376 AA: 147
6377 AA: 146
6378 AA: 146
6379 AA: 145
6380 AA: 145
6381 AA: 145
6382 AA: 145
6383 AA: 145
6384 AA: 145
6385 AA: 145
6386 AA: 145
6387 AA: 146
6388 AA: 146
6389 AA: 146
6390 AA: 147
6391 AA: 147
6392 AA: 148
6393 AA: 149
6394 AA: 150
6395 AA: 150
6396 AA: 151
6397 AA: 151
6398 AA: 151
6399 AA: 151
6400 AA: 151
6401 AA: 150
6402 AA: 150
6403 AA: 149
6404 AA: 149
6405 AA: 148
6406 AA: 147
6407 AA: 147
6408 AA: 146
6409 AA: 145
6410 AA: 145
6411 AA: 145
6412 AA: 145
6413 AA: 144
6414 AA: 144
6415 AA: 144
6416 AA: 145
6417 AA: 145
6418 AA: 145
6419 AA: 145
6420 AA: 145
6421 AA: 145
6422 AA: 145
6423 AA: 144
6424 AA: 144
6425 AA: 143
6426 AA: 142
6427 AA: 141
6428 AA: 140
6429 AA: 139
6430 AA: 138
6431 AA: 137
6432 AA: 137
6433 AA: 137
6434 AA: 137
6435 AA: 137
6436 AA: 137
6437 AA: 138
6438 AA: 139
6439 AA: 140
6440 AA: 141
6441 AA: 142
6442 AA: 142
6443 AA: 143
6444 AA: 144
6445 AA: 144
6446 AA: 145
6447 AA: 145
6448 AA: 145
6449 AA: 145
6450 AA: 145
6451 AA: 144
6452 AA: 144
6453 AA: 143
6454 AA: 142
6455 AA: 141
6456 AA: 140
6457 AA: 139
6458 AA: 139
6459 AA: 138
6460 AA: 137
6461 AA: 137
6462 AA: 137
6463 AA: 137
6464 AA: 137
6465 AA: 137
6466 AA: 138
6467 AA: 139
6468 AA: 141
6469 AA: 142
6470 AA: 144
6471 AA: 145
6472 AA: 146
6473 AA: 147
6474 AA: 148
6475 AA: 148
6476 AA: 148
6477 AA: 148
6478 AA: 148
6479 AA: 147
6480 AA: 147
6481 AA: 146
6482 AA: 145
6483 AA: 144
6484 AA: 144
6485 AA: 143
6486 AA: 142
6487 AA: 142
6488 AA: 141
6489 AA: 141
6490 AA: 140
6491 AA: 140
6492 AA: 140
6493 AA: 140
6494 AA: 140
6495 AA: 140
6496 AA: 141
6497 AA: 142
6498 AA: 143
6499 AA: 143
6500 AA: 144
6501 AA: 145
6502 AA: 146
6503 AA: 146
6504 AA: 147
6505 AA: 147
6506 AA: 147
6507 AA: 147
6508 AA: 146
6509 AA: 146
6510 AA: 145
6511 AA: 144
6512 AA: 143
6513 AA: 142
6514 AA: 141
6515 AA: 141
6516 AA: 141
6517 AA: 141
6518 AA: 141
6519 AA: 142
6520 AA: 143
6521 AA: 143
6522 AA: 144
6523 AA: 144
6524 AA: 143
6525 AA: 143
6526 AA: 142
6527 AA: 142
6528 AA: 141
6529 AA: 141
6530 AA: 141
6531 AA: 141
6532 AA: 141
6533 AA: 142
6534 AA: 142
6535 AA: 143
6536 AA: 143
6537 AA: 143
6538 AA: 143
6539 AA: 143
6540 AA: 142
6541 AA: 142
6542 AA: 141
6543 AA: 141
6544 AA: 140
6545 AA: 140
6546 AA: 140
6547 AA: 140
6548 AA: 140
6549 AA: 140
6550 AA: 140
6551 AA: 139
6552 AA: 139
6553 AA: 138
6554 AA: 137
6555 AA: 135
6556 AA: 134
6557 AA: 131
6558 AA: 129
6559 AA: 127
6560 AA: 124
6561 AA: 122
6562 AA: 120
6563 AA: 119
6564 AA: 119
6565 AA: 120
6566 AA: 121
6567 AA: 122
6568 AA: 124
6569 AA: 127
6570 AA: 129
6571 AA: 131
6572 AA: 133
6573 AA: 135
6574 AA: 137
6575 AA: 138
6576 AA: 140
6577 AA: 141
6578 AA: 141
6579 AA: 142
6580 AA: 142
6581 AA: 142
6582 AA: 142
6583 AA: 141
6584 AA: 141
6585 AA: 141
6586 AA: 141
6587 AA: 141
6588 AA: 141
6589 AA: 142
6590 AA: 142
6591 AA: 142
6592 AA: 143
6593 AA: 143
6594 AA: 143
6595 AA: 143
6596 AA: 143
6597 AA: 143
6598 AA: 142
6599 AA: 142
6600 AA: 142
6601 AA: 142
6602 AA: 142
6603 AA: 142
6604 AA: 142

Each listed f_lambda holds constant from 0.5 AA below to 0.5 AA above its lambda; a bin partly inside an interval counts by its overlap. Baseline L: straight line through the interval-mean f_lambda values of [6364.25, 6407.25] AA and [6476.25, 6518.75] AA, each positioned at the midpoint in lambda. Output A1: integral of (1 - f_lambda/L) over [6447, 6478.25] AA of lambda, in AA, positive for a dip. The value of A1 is 0.6 AA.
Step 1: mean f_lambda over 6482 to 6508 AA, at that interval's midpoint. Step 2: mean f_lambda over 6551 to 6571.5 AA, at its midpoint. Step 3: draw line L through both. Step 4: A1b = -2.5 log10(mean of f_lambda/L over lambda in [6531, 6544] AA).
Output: -0.07 mag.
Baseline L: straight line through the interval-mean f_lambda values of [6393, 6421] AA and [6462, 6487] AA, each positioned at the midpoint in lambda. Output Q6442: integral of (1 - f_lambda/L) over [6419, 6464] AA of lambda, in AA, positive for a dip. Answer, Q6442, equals 1.4 AA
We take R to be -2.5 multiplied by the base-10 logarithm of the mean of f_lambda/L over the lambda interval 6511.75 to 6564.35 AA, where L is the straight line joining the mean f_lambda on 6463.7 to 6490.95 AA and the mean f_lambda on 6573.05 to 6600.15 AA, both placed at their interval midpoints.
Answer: 0.03 mag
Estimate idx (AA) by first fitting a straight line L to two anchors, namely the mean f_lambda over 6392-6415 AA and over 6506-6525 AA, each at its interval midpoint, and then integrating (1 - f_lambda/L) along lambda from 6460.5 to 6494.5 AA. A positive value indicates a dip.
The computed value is 0.5 AA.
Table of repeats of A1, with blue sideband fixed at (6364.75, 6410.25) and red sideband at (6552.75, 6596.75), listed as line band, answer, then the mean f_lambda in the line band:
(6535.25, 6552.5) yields -0.51 AA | 141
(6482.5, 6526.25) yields -1.05 AA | 143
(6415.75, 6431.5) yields 0.27 AA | 143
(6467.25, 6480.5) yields -0.40 AA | 146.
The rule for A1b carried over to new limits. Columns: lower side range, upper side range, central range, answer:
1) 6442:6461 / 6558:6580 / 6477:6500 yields -0.036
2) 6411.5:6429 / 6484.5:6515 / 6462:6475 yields 0.012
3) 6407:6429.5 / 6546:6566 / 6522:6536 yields -0.066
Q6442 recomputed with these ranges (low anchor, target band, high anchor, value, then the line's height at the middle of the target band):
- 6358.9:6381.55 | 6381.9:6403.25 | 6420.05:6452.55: -0.4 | 145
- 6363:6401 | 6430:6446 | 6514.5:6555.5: 0.6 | 145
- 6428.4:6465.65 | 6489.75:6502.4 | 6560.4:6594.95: -0.3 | 138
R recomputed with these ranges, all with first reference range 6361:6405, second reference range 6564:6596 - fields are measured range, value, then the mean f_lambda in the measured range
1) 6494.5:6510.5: -0.03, 145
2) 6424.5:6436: 0.05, 139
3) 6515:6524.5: -0.02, 142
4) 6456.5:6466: 0.05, 138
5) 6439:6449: 0.01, 143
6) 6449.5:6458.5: 0.01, 142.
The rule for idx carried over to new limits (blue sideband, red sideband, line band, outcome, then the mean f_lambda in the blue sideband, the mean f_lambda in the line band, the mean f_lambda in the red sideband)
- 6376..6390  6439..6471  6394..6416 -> -0.54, 146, 148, 141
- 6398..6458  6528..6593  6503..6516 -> -0.49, 143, 145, 137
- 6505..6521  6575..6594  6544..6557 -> 0.38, 143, 138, 142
